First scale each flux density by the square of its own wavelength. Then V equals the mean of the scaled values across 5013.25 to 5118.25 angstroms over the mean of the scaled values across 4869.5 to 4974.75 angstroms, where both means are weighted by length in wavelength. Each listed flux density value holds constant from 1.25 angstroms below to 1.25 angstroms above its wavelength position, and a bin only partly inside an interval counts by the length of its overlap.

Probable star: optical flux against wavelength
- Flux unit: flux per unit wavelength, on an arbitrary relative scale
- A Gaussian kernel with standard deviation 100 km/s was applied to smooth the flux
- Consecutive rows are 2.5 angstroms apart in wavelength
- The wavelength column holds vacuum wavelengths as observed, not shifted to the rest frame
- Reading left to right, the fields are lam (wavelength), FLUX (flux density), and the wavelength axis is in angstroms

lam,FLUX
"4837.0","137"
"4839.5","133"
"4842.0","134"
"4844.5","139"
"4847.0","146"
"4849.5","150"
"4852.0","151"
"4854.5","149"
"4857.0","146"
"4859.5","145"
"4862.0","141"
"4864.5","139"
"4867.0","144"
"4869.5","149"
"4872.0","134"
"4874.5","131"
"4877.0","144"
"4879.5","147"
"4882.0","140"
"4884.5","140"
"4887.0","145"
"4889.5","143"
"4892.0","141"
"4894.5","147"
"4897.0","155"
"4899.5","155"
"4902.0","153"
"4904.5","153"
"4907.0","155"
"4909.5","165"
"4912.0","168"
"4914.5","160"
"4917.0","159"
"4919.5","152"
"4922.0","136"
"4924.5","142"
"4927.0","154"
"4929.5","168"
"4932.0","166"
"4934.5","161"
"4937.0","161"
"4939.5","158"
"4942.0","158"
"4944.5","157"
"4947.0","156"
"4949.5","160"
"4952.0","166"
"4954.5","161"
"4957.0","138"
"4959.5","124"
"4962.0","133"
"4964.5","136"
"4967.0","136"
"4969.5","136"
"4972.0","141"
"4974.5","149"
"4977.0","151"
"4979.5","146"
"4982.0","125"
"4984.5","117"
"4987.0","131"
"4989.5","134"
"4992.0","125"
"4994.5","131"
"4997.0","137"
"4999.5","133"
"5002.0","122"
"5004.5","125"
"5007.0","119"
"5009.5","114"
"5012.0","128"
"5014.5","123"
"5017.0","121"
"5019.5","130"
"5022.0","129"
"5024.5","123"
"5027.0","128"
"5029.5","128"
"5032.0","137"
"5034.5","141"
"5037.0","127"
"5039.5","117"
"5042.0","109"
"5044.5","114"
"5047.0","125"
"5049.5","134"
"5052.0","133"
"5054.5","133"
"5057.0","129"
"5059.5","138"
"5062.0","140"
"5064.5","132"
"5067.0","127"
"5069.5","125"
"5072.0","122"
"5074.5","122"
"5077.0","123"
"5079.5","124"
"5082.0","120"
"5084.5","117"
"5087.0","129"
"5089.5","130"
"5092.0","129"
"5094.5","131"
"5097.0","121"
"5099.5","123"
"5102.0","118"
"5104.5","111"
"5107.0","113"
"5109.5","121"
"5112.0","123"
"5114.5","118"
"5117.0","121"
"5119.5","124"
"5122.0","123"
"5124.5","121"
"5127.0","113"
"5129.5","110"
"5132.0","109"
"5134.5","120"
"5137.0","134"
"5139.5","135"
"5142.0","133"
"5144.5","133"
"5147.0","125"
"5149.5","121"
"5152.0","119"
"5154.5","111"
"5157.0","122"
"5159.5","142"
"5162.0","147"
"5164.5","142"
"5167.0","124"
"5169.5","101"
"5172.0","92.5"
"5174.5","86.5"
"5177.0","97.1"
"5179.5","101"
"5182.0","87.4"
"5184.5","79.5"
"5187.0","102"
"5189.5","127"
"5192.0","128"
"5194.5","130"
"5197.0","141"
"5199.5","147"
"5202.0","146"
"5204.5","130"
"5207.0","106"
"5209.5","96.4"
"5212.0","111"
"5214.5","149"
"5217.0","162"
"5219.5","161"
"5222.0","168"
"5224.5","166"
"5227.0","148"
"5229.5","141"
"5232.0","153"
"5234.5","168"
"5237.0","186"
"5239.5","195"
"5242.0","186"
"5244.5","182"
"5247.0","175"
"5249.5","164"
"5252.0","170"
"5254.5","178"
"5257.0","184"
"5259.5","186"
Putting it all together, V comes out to 0.89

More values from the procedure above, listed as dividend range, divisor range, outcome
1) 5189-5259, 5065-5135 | 1.34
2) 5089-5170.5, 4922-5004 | 0.92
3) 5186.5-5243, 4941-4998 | 1.14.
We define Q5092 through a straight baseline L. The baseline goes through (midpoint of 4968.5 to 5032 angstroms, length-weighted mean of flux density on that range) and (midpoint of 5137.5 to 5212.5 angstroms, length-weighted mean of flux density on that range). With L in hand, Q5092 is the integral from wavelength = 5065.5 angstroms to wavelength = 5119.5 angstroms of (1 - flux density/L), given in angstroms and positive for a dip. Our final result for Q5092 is 0.8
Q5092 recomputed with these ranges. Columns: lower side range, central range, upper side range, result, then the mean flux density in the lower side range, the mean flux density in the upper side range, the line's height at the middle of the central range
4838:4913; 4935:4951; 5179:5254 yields -1.42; 146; 144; 146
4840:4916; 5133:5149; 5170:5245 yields 0.95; 147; 135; 137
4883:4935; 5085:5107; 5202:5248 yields 4.38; 153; 154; 154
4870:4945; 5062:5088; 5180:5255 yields 4.10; 152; 145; 148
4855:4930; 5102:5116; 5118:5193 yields 0.59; 148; 117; 122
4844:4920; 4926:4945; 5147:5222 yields -2.28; 148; 122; 143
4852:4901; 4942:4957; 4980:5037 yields -2.56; 144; 128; 135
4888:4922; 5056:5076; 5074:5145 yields -0.05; 154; 122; 129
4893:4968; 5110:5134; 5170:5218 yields 1.57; 153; 116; 126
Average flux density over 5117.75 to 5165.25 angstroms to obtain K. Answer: 125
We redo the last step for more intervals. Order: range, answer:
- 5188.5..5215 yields 128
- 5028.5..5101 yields 127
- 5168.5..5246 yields 135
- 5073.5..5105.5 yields 123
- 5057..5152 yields 124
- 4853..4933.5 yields 149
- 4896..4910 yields 156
